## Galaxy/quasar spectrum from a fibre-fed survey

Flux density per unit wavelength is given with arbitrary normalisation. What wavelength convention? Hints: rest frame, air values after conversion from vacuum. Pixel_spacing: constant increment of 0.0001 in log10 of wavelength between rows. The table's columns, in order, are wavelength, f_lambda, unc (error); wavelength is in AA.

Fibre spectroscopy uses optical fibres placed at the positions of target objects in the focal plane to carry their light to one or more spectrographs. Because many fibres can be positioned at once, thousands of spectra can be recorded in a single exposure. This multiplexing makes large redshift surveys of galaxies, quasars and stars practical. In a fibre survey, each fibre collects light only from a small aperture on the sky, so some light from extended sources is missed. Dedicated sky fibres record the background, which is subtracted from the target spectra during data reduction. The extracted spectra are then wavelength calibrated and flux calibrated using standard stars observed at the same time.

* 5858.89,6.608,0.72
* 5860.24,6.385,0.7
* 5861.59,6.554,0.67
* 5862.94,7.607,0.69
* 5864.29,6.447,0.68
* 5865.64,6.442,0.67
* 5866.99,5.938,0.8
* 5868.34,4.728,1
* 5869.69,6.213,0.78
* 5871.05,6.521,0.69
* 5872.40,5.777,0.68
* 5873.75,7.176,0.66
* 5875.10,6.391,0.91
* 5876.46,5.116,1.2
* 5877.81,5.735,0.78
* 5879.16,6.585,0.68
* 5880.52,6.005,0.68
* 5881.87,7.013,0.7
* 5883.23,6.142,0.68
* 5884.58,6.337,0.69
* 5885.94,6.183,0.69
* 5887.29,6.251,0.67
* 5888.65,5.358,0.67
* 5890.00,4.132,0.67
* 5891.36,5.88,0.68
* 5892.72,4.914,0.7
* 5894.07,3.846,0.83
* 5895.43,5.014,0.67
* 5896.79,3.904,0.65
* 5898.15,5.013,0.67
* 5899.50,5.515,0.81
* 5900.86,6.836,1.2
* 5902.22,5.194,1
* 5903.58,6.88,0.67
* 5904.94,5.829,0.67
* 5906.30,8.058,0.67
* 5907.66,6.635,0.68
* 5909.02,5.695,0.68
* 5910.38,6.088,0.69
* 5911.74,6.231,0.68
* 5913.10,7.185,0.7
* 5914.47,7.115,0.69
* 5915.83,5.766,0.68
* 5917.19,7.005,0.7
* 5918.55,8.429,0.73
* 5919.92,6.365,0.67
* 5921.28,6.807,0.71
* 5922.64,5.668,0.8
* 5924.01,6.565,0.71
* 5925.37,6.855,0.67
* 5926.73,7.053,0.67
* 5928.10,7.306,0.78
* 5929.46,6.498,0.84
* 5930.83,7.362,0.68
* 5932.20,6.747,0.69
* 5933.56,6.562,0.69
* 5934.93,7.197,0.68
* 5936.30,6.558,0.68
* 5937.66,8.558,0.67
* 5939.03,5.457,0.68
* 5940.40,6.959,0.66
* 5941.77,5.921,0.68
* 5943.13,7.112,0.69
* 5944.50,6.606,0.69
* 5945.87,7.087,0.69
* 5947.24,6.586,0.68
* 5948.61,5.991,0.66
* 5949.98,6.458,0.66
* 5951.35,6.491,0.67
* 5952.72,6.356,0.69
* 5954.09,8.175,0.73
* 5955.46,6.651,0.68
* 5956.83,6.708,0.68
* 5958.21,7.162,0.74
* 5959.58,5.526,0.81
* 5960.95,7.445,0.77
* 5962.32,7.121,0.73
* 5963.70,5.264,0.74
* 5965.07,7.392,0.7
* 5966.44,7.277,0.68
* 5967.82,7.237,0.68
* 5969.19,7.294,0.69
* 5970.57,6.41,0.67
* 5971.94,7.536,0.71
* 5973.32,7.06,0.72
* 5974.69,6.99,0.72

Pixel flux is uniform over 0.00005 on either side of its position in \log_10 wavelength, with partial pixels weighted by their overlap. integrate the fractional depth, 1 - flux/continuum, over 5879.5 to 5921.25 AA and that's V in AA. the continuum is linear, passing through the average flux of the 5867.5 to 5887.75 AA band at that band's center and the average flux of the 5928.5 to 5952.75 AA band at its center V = 2.0 AA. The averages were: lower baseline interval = 6.14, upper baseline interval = 6.71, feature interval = 6.04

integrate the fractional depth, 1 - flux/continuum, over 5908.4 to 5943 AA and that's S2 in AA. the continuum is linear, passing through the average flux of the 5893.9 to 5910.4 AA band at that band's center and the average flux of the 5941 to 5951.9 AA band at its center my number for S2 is -3.1 AA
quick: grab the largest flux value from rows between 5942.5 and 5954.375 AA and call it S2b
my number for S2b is 8.175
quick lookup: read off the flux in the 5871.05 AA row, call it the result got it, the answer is 6.521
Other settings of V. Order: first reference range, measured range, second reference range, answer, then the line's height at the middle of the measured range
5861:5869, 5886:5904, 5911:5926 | 3.41 AA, 6.53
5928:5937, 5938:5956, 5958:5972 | 0.57 AA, 6.86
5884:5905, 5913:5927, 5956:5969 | -1.97 AA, 5.95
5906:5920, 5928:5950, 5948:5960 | -0.24 AA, 6.68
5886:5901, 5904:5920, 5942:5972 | -3.13 AA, 5.62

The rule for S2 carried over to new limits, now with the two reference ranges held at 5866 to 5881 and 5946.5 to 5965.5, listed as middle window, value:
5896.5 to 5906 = 0.7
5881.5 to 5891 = 0.4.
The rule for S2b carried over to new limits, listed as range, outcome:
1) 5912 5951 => 8.558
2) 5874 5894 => 7.013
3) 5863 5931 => 8.429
